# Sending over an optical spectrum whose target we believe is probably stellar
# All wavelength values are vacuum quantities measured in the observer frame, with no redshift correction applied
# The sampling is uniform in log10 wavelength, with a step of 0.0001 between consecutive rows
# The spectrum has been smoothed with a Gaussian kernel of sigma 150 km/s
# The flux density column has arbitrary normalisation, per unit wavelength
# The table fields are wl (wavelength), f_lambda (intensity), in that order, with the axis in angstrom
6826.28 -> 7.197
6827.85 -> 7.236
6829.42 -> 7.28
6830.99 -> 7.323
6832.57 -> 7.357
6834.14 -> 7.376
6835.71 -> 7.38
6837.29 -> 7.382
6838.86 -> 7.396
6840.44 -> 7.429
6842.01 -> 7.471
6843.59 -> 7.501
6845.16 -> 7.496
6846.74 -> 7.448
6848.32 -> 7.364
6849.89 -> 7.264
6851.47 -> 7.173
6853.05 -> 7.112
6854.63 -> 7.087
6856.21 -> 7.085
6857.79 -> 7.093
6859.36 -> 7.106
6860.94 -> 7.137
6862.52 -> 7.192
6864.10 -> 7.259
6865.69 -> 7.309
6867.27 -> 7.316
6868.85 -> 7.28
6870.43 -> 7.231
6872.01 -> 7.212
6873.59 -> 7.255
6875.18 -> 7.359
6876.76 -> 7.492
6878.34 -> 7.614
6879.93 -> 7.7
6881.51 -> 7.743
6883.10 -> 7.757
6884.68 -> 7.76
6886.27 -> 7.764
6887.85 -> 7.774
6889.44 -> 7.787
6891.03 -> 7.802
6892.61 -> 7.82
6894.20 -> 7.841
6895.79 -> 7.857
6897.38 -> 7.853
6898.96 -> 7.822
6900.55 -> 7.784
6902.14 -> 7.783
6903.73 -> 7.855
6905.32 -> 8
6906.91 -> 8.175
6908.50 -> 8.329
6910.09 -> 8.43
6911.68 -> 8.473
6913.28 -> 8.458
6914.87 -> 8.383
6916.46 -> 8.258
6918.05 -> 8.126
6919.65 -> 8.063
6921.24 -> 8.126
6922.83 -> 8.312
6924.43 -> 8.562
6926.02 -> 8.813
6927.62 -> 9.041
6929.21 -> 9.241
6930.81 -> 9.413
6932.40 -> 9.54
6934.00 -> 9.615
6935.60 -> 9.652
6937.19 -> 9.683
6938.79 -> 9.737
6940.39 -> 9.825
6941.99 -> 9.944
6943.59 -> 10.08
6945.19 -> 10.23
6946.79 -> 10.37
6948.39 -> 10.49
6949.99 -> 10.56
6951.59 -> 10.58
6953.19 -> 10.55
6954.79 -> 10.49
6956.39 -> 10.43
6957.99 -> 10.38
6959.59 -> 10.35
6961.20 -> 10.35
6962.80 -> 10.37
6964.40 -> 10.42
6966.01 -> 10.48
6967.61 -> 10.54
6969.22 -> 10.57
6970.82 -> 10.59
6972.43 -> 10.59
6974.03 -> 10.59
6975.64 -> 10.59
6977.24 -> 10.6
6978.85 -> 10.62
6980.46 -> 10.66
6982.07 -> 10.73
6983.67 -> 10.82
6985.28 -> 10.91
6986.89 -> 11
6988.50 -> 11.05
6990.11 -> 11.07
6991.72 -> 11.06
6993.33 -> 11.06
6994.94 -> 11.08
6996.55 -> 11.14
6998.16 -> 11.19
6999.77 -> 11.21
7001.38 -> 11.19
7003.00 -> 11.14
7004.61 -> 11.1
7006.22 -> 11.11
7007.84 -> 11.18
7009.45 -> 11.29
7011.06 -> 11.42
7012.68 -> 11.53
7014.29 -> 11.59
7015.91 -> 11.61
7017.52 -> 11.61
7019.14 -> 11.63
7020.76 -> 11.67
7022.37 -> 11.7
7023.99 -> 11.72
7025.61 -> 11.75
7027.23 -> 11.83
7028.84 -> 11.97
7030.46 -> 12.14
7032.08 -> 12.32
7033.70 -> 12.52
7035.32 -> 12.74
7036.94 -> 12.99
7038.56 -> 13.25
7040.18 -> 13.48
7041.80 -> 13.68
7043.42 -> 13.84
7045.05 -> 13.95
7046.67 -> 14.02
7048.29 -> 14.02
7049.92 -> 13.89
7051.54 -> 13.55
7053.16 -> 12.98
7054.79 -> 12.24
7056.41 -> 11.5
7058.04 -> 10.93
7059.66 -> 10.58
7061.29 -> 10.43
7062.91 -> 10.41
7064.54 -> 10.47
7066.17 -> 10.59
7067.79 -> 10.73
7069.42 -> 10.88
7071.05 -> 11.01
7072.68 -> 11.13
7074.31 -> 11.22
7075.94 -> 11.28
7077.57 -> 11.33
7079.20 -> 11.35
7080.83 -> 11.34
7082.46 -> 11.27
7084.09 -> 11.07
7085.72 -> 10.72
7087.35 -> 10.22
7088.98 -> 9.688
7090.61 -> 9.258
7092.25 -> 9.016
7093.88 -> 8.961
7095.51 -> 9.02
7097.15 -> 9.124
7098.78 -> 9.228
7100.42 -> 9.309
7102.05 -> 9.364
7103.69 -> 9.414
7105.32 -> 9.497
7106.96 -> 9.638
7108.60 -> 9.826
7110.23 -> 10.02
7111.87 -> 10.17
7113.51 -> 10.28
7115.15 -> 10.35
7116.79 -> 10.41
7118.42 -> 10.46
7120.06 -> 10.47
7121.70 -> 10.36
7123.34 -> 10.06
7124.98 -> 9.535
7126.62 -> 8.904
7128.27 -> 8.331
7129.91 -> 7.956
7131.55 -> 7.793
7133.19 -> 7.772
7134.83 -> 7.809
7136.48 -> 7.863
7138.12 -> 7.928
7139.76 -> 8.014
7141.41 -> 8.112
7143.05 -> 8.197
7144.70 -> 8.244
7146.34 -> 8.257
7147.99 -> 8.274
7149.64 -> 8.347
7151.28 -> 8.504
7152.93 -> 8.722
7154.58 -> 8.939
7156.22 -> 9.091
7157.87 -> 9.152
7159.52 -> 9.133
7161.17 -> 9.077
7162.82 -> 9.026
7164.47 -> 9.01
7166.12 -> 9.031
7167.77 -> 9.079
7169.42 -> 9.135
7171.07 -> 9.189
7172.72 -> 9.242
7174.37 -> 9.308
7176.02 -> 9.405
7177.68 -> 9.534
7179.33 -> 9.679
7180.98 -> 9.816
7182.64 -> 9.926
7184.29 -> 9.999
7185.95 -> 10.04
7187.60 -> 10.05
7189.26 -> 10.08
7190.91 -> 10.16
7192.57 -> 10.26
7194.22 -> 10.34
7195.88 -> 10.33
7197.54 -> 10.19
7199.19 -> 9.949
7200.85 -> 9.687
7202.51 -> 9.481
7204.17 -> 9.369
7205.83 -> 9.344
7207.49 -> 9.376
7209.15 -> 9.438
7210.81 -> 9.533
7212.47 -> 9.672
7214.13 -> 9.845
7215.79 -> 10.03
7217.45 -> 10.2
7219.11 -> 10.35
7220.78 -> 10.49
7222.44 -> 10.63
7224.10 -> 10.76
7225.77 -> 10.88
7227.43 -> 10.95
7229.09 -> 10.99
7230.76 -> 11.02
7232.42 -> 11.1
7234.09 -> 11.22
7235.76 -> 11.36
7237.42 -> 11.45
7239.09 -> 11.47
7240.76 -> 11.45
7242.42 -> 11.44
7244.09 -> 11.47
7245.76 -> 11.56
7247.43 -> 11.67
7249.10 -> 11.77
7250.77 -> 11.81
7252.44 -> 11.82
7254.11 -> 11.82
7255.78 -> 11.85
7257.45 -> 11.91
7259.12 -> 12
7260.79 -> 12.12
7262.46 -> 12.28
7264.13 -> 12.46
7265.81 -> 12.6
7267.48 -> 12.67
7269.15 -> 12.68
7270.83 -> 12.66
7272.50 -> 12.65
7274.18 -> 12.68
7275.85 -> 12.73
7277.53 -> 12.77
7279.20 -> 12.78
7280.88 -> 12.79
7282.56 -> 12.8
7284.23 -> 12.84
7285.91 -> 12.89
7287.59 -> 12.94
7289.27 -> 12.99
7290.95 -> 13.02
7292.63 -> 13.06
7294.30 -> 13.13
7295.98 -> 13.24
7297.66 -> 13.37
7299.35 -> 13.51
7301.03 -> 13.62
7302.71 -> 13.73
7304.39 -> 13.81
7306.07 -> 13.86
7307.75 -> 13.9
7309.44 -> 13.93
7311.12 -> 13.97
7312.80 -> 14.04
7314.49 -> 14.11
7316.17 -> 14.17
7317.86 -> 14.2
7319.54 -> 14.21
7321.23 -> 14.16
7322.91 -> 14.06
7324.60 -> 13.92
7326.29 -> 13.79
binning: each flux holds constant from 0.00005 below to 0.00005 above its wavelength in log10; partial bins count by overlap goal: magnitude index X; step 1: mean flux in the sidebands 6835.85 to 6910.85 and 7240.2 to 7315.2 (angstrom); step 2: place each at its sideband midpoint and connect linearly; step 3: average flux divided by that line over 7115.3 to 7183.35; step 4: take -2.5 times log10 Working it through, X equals 0.231 mag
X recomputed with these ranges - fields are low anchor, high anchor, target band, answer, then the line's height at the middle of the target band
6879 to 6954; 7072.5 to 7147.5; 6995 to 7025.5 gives -0.24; 9.11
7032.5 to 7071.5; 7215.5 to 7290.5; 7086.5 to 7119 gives 0.25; 12.2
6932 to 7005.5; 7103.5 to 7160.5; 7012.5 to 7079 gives -0.22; 9.83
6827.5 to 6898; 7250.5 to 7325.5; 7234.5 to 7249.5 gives 0.09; 12.5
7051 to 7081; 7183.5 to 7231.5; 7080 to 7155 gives 0.17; 10.8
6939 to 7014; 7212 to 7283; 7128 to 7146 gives 0.37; 11.3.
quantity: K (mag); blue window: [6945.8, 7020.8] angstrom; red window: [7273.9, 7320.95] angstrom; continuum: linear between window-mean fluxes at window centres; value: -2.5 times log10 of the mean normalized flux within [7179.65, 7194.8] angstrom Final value 0.238 mag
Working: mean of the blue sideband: 10.9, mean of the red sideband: 13.4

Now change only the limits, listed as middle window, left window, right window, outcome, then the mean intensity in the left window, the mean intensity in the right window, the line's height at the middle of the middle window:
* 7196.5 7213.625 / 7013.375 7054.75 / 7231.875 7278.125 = 0.252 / 12.6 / 12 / 12.1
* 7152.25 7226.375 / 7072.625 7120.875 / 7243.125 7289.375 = 0.172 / 10.1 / 12.3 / 11.3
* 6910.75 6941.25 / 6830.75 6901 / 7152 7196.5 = -0.136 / 7.46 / 9.5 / 7.86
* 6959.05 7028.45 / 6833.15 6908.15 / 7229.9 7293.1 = -0.225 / 7.51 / 12.2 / 8.98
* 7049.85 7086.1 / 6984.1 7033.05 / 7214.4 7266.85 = 0.010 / 11.4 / 11.4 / 11.4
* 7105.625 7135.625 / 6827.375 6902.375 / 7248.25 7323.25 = 0.148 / 7.45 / 13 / 10.8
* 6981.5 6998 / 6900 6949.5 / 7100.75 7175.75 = -0.221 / 8.94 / 9.06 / 8.98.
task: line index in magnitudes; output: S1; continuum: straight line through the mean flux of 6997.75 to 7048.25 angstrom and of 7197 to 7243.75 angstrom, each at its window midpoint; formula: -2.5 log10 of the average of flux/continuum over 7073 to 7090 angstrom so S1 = 0.066 mag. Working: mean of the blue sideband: 12.1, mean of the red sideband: 10.4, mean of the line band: 10.9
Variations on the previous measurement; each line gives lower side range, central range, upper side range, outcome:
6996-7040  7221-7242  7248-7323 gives 0.15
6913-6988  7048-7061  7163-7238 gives -0.23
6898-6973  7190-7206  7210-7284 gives 0.13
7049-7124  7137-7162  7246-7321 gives 0.31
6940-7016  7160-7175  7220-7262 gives 0.23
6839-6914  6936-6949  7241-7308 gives -0.19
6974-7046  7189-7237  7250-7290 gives 0.20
